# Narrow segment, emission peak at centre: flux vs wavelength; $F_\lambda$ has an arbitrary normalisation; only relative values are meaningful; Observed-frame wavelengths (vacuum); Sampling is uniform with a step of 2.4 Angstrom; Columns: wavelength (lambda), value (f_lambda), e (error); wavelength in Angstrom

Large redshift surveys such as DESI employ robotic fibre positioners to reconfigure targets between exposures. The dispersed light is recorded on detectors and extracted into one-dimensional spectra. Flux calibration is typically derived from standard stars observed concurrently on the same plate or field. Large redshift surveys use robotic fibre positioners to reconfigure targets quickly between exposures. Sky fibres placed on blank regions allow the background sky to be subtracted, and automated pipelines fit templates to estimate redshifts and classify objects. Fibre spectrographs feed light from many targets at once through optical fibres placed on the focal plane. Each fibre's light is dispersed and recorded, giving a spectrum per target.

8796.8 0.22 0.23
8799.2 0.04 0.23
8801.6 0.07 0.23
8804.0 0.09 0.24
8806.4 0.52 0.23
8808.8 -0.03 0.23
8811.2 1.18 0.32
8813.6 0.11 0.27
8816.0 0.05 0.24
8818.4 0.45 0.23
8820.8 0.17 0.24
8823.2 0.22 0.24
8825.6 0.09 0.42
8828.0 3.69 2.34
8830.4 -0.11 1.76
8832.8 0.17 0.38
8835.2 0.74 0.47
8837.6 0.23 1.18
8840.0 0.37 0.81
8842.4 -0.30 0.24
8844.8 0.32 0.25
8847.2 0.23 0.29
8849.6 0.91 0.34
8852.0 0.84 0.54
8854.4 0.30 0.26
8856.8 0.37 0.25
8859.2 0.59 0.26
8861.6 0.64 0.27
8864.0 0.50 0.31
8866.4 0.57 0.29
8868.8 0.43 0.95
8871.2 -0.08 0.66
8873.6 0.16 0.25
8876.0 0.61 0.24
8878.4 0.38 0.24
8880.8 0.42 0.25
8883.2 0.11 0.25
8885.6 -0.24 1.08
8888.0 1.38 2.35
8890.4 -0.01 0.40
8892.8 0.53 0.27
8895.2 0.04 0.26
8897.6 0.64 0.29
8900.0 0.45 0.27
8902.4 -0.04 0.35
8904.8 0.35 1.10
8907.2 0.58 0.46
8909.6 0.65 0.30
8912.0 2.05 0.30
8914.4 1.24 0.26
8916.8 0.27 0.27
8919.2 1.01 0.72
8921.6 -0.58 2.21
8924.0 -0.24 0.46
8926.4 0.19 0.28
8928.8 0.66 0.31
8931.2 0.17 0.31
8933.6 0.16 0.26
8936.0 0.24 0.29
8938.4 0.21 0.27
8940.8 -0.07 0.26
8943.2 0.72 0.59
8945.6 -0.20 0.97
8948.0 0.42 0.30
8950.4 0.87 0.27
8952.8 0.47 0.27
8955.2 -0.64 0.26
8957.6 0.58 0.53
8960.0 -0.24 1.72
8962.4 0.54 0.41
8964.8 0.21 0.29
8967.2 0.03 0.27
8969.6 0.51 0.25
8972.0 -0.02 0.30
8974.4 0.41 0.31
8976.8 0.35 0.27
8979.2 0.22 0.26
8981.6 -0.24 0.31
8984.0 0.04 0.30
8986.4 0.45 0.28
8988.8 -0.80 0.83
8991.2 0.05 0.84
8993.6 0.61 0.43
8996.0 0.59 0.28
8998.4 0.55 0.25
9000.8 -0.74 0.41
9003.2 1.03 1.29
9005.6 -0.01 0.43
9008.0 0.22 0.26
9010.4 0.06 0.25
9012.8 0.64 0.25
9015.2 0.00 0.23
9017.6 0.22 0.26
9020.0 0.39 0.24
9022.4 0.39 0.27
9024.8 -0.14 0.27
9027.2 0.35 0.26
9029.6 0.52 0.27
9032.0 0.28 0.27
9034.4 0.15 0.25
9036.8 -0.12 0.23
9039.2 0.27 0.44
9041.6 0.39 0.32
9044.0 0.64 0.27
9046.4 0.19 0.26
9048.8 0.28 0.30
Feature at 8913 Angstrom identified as Hbeta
